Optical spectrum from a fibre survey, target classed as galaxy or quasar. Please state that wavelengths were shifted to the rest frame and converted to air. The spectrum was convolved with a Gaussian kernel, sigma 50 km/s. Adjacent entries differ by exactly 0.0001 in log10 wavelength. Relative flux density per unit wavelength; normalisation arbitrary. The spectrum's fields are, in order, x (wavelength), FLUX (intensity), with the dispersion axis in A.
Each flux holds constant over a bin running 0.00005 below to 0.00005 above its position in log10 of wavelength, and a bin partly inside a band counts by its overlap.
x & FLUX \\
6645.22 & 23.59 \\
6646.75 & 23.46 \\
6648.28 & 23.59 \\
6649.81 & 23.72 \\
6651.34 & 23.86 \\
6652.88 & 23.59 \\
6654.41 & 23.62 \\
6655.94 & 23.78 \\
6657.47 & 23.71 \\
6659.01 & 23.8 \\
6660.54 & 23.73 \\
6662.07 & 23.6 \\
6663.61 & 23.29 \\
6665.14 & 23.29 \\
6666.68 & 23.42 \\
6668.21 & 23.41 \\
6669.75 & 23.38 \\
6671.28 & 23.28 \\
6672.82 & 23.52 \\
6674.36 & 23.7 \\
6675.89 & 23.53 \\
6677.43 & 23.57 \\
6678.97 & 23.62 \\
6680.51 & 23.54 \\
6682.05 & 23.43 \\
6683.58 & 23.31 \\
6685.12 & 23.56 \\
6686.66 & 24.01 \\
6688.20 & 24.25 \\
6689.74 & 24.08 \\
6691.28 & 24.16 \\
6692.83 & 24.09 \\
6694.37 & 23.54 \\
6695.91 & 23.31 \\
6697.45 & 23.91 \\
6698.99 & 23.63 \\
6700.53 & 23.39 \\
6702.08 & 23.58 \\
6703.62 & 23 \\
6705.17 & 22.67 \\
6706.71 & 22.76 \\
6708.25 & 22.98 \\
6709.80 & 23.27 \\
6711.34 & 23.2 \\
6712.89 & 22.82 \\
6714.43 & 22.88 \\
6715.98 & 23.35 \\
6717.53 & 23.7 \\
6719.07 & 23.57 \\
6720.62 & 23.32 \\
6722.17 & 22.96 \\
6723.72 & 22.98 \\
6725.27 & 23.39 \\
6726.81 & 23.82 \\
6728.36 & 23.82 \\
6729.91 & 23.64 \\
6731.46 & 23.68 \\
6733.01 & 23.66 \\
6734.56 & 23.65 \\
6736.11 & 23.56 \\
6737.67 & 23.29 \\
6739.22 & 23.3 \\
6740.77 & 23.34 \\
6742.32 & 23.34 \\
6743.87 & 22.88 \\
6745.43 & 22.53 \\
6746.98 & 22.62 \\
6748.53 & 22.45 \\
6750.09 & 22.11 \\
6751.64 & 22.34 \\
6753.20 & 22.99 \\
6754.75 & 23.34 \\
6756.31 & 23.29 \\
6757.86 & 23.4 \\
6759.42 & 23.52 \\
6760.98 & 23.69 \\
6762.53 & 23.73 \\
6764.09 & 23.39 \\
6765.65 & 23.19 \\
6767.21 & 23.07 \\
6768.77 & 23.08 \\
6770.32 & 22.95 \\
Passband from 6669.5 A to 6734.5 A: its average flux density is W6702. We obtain 23.5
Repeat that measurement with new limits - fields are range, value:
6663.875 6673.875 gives 23.4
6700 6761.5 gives 23.2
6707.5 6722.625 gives 23.2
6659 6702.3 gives 23.6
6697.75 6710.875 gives 23.2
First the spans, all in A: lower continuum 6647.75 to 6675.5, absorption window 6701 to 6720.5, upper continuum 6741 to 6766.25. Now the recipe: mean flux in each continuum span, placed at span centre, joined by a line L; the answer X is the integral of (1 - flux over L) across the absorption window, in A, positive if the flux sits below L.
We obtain 0.1 A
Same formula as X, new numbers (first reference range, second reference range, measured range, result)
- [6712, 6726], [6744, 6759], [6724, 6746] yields -0.4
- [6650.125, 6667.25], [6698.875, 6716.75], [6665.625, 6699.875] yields -0.4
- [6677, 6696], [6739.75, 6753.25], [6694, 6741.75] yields -0.3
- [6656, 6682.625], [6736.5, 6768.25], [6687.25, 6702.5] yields -0.3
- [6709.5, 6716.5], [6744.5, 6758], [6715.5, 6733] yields -0.4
